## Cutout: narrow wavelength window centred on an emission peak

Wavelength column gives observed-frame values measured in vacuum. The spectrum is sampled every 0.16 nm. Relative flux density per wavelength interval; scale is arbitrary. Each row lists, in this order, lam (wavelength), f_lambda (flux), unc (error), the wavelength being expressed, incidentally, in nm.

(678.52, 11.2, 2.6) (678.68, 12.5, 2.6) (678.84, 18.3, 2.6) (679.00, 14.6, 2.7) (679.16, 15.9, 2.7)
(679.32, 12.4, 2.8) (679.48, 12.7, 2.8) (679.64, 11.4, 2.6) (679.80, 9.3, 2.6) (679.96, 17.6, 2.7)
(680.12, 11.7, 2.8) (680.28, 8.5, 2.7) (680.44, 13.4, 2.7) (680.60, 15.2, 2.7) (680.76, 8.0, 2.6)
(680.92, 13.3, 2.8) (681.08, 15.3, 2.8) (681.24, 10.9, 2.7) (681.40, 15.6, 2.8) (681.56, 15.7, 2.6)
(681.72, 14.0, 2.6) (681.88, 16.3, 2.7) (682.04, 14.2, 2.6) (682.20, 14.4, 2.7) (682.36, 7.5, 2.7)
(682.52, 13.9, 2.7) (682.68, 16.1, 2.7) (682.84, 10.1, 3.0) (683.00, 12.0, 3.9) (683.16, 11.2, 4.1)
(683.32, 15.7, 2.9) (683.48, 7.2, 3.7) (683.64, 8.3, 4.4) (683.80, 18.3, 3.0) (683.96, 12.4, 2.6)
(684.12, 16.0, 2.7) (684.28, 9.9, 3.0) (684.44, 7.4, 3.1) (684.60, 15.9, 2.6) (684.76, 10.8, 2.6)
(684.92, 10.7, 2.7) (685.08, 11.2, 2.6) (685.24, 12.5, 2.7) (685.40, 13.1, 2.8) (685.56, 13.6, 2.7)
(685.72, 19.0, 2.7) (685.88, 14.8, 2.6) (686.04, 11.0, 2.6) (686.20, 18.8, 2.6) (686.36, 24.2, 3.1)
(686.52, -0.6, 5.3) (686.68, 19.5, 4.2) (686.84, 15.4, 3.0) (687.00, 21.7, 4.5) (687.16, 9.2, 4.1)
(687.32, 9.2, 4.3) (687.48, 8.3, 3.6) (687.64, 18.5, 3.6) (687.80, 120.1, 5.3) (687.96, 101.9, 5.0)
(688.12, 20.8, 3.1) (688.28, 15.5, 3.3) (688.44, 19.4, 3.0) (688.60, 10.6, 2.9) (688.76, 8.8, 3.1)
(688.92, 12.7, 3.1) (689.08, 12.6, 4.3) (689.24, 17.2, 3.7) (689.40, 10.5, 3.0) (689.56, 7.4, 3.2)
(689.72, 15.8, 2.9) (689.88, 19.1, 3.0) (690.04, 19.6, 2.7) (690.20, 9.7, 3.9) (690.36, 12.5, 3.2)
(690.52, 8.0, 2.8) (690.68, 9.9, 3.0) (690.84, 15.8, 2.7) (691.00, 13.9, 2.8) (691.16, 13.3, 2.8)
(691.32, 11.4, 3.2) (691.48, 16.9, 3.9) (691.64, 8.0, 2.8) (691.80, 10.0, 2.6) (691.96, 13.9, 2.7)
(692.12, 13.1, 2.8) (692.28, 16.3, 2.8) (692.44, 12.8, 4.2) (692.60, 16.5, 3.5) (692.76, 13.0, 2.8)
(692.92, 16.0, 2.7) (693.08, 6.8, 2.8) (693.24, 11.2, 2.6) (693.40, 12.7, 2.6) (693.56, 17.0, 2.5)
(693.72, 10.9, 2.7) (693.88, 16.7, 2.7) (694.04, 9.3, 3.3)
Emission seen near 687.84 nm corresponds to Halpha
